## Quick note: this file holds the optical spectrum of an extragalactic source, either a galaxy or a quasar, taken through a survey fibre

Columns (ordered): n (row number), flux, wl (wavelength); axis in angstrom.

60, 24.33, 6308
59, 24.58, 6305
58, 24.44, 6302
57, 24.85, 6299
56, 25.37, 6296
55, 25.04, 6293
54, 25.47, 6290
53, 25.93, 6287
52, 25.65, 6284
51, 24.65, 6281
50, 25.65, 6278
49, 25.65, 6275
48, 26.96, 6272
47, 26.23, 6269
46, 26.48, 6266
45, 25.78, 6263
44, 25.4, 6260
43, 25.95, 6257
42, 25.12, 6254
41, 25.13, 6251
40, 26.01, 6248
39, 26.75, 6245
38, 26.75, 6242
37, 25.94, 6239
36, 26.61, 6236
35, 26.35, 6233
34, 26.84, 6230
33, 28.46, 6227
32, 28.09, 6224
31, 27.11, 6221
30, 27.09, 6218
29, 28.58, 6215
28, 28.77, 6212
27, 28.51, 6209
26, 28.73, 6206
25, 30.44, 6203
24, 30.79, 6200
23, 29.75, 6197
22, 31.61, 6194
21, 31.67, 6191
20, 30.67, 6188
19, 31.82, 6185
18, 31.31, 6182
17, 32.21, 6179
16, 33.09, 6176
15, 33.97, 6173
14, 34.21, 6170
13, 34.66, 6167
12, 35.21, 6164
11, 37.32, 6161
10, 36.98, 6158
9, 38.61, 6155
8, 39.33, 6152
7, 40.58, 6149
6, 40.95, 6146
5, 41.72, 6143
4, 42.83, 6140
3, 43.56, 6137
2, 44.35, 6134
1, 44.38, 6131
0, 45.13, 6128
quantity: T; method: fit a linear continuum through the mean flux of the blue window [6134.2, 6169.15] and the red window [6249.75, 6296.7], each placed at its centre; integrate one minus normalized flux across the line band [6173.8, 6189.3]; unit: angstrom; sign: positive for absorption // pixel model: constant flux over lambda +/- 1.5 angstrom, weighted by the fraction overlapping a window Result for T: 1.7 angstrom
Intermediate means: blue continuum 39.3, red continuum 25.7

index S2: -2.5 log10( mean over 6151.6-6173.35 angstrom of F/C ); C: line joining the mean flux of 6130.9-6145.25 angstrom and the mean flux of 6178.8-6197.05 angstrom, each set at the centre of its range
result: 0.033 mag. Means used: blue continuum 43.1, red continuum 31.3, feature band 36.3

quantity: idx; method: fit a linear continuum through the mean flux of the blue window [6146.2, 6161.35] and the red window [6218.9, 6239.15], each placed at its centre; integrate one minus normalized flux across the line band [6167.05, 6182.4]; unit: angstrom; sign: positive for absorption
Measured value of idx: 1.0 angstrom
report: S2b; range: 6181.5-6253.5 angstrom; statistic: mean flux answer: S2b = 28.4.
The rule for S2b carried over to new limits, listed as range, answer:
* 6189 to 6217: 29.8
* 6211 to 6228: 28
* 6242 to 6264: 25.8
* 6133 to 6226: 33.9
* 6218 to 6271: 26.4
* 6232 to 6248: 26.4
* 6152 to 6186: 34.7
